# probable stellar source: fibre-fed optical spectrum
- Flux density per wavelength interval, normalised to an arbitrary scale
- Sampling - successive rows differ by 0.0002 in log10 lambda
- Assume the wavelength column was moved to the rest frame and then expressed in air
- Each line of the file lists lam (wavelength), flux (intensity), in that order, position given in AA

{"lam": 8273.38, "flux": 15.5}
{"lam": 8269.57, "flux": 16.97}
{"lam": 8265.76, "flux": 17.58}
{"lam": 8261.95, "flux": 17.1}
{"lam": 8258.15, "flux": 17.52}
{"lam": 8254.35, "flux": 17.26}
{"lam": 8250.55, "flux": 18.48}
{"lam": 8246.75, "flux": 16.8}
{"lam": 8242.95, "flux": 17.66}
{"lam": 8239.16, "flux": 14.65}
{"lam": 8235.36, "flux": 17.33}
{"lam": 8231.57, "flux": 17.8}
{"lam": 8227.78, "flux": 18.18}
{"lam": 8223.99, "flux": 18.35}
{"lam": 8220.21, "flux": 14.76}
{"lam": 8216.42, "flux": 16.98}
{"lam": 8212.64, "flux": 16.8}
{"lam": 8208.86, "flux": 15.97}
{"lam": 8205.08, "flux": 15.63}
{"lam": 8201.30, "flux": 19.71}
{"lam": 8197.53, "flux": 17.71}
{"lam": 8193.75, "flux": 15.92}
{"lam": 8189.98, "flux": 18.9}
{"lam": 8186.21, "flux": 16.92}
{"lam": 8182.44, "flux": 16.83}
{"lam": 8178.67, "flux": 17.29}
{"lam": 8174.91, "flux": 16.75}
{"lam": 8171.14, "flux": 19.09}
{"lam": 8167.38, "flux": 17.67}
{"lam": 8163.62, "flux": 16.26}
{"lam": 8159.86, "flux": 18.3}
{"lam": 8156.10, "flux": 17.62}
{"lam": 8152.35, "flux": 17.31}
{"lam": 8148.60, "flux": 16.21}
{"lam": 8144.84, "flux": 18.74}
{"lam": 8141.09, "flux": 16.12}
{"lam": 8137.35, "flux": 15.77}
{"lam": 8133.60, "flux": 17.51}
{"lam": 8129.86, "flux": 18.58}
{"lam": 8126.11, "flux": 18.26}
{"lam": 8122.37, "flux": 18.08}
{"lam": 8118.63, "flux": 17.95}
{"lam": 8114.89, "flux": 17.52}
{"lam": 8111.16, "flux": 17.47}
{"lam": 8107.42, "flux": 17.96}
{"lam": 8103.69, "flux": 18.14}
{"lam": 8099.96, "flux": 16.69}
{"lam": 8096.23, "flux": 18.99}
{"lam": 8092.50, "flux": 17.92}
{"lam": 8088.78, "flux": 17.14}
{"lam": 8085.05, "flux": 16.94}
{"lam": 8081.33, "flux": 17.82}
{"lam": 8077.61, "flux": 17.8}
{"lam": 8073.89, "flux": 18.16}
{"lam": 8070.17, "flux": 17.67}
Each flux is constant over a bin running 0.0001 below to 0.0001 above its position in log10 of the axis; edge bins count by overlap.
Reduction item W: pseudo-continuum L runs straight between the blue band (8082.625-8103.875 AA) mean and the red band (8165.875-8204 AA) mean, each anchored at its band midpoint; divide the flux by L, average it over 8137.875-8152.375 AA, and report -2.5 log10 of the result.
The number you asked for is 0.04 mag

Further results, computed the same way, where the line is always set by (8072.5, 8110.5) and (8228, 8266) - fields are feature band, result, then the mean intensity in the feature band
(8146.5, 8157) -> 0.03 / 17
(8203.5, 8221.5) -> 0.08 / 16.1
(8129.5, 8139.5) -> 0.03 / 17.1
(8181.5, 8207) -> 0.00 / 17.4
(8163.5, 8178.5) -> 0.00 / 17.6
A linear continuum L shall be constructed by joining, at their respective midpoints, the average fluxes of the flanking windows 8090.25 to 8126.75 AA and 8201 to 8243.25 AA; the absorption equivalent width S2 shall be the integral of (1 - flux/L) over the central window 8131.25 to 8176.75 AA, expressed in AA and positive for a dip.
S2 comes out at 0.45 AA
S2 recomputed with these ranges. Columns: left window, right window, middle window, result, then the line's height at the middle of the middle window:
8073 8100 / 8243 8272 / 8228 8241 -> 0.46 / 17.4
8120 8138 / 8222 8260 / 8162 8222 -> 1.64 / 17.6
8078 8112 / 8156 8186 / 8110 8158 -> 0.23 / 17.6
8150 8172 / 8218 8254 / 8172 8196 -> 0.37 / 17.5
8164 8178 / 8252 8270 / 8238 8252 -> 0.34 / 17.4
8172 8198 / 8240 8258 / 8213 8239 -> 0.44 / 17.3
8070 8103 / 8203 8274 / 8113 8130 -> -0.49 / 17.5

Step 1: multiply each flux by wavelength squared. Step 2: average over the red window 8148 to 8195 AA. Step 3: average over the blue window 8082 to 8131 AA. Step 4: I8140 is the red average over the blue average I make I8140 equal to 0.99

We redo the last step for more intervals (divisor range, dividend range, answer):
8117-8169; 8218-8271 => 1.01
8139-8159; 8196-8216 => 1.01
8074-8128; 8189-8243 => 0.99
